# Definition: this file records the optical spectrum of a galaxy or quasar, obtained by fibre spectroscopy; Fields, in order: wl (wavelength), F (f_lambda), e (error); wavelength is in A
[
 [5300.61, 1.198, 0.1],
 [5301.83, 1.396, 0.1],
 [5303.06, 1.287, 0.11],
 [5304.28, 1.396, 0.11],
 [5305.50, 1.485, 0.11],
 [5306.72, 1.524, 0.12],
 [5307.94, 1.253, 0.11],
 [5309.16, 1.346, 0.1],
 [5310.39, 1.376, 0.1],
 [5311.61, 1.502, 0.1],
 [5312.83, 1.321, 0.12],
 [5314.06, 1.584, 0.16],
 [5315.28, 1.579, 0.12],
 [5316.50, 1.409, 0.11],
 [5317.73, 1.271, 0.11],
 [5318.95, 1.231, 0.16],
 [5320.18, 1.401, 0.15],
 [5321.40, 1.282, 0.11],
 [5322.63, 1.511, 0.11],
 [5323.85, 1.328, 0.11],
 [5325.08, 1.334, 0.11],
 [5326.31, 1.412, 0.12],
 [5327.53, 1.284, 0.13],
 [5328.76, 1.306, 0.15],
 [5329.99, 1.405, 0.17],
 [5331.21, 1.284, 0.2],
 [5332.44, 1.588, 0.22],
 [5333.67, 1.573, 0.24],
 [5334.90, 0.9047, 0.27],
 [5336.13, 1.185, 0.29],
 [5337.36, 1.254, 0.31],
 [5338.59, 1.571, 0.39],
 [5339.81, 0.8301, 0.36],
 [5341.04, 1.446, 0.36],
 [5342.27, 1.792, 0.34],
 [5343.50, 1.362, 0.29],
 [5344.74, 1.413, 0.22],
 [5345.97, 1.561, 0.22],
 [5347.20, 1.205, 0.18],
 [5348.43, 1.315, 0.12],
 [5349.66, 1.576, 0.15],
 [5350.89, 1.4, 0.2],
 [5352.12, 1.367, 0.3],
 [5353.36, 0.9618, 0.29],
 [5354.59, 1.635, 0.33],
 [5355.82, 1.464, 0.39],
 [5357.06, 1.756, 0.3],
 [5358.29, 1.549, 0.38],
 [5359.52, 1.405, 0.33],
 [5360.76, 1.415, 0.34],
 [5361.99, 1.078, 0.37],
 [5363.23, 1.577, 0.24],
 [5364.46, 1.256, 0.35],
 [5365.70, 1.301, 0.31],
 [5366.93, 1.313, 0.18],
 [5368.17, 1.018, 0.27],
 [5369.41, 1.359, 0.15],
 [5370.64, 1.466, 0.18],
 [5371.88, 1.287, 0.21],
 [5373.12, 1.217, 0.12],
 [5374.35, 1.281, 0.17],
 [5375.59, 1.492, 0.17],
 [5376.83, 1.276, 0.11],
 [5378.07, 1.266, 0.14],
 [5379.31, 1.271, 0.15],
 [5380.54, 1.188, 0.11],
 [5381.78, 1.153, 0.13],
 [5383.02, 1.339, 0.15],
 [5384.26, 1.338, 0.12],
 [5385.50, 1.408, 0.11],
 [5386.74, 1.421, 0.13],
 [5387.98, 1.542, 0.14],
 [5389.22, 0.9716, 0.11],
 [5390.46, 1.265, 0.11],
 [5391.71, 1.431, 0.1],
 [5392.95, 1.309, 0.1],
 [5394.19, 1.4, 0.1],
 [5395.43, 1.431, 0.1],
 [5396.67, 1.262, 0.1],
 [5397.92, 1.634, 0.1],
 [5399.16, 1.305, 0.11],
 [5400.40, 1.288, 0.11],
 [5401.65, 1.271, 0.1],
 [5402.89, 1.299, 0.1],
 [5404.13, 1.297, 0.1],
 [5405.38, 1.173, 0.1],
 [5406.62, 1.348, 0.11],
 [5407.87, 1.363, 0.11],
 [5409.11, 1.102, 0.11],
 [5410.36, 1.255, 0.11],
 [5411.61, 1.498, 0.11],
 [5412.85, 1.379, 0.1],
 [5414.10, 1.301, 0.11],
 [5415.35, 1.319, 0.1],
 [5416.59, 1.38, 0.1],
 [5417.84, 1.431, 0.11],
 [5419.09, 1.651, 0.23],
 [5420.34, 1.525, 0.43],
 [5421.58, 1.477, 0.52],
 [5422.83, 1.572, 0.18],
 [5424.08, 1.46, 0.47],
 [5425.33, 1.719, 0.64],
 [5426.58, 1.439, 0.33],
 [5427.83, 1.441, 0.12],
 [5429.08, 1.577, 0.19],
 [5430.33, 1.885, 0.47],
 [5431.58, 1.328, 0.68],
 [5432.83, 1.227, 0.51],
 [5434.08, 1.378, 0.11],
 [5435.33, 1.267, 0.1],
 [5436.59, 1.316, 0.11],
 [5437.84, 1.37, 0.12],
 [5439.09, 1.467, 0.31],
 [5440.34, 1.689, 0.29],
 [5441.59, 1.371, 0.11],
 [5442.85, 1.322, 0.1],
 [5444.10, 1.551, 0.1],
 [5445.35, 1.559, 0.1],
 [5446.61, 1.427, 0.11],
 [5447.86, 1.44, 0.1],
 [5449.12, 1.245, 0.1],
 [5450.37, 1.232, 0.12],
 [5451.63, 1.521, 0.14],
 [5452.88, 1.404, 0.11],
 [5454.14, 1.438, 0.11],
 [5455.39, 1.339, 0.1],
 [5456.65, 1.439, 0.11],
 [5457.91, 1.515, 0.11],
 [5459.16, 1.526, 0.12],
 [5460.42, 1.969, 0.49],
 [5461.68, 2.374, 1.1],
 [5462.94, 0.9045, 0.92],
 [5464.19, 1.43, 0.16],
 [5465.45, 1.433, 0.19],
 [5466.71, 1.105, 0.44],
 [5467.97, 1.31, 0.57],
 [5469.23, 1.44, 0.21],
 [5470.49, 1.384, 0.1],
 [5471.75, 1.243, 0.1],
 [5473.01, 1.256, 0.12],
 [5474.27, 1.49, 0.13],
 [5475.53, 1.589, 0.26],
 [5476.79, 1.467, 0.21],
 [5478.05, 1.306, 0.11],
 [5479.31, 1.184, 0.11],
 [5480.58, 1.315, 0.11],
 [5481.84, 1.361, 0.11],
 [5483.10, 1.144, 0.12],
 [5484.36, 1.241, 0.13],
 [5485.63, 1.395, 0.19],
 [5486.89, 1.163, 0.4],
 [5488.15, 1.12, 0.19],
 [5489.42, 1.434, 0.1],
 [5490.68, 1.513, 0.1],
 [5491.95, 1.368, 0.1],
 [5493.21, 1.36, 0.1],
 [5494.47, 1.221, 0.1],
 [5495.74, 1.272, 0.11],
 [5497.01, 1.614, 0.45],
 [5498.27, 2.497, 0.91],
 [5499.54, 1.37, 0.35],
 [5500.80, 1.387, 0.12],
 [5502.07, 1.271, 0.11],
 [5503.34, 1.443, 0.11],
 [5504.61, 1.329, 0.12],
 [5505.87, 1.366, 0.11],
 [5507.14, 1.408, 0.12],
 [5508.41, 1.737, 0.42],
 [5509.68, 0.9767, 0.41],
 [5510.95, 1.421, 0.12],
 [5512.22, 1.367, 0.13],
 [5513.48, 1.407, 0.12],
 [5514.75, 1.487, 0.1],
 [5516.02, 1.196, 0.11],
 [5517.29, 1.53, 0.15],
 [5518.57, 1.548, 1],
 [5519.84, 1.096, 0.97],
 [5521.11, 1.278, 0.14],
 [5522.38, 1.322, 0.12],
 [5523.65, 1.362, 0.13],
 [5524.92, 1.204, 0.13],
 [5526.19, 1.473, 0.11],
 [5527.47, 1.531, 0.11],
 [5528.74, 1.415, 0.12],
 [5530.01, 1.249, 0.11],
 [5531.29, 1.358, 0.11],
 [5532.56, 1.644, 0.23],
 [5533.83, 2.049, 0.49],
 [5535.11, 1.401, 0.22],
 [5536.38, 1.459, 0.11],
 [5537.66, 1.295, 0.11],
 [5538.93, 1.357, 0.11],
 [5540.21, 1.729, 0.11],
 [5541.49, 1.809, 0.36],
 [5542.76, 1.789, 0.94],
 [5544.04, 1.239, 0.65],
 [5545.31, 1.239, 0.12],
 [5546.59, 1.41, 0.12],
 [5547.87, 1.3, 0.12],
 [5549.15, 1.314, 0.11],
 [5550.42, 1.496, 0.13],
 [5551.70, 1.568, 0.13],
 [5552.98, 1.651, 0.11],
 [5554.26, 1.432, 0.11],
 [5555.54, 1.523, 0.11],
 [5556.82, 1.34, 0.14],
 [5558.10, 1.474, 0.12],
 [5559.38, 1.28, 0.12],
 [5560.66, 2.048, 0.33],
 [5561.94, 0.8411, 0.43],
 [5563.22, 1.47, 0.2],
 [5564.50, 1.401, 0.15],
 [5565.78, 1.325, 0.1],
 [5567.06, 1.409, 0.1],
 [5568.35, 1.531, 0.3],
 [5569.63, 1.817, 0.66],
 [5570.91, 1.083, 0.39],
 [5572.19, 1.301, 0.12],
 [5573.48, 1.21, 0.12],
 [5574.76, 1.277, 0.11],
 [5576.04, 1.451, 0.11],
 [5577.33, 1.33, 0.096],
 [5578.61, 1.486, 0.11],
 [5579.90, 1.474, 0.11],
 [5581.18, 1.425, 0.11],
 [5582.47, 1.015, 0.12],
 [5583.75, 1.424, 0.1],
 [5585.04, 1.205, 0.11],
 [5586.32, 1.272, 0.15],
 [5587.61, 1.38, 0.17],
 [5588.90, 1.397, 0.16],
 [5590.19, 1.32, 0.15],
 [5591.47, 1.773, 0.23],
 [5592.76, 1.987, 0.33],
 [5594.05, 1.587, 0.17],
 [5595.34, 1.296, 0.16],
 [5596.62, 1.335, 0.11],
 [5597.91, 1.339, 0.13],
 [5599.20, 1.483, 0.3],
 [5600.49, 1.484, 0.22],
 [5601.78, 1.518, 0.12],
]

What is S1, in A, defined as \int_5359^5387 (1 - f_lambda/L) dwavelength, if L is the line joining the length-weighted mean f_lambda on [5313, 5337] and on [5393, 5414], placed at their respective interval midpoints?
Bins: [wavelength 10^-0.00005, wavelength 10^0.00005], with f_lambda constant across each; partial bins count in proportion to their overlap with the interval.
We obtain 0.7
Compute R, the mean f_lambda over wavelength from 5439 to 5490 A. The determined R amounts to 1.4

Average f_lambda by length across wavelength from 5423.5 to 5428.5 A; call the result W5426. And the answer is 1.52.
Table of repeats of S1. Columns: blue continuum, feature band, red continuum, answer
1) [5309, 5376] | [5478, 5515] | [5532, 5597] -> 1.0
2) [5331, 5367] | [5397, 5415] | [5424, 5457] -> 1.2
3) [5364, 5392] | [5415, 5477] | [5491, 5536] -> -4.1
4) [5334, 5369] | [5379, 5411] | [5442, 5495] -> 1.4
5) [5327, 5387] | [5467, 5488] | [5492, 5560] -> 1.4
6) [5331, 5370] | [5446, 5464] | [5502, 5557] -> -1.0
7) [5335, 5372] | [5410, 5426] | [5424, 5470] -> -0.4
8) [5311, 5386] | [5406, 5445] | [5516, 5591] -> -1.5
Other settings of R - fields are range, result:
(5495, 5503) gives 1.56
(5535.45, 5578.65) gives 1.43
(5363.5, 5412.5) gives 1.31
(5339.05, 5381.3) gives 1.36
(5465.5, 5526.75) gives 1.37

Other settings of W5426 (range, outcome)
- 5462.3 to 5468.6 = 1.24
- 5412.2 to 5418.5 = 1.36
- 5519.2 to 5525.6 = 1.26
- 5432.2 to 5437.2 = 1.3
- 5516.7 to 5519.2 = 1.53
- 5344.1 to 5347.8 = 1.39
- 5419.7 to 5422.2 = 1.51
